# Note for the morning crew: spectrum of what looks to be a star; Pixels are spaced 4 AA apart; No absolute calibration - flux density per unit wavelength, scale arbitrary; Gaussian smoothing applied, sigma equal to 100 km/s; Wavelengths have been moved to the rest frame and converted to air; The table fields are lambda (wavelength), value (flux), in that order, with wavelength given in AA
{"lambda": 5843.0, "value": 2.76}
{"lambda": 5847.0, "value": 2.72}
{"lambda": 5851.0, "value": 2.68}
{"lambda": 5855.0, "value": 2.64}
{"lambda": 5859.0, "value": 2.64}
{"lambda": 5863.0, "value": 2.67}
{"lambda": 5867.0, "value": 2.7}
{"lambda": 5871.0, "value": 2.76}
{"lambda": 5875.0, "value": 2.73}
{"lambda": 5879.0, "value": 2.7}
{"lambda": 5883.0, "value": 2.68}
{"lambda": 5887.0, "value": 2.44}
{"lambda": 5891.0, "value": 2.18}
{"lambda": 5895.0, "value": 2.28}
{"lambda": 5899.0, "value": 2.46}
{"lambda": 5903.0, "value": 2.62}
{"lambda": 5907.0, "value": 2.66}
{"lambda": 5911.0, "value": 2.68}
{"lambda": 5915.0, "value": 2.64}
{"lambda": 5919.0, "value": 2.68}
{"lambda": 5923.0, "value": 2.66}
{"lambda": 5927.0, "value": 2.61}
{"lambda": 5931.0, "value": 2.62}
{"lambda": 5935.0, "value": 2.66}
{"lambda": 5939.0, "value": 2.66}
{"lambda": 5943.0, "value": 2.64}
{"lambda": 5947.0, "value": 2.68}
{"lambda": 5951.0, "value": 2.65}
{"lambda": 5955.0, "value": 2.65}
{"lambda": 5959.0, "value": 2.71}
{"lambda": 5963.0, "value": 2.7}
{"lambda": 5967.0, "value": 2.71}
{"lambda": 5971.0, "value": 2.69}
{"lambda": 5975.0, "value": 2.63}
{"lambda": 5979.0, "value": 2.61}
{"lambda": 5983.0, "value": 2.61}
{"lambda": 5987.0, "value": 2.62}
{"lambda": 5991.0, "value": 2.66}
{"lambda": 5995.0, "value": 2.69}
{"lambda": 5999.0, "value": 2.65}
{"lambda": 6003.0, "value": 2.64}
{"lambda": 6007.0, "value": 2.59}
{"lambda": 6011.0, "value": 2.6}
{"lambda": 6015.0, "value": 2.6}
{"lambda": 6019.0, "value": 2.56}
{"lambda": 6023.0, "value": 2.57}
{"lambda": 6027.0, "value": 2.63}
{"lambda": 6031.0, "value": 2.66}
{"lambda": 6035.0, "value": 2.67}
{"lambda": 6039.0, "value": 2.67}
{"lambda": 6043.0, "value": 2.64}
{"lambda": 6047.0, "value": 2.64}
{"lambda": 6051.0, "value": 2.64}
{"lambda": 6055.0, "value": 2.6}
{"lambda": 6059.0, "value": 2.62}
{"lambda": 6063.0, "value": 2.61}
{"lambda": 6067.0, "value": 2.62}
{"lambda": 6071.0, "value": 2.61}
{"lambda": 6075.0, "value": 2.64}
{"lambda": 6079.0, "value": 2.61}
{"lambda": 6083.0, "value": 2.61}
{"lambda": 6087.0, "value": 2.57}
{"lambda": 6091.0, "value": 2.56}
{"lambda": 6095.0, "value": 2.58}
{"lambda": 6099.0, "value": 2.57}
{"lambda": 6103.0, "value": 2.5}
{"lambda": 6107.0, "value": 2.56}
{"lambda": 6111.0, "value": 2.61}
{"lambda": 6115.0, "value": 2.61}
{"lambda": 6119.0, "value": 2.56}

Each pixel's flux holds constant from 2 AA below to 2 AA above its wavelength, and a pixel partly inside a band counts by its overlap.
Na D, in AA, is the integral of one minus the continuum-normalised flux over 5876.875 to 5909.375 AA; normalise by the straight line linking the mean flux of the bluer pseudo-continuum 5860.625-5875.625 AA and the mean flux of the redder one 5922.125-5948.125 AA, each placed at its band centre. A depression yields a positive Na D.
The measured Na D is 2.2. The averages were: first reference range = 2.71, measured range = 2.51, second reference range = 2.65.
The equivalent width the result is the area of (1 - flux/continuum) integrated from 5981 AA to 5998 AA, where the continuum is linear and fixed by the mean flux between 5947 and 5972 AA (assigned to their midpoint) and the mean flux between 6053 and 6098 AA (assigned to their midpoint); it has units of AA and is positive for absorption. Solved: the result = 0.11 AA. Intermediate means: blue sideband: 2.68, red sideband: 2.6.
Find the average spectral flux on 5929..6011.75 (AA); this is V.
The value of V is 2.65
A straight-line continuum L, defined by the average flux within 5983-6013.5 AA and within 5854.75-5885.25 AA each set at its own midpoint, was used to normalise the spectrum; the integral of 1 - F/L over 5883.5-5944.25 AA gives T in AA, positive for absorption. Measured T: 2.3 AA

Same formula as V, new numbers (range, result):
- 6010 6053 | 2.63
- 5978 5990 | 2.62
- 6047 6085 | 2.62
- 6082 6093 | 2.58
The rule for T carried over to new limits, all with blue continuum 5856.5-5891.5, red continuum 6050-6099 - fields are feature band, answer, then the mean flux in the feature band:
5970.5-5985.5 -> -0.1 AA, 2.63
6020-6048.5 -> -0.3 AA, 2.64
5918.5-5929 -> -0.1 AA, 2.65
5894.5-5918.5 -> 0.4 AA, 2.58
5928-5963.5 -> -0.5 AA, 2.66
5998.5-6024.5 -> 0.1 AA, 2.6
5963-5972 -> -0.3 AA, 2.7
